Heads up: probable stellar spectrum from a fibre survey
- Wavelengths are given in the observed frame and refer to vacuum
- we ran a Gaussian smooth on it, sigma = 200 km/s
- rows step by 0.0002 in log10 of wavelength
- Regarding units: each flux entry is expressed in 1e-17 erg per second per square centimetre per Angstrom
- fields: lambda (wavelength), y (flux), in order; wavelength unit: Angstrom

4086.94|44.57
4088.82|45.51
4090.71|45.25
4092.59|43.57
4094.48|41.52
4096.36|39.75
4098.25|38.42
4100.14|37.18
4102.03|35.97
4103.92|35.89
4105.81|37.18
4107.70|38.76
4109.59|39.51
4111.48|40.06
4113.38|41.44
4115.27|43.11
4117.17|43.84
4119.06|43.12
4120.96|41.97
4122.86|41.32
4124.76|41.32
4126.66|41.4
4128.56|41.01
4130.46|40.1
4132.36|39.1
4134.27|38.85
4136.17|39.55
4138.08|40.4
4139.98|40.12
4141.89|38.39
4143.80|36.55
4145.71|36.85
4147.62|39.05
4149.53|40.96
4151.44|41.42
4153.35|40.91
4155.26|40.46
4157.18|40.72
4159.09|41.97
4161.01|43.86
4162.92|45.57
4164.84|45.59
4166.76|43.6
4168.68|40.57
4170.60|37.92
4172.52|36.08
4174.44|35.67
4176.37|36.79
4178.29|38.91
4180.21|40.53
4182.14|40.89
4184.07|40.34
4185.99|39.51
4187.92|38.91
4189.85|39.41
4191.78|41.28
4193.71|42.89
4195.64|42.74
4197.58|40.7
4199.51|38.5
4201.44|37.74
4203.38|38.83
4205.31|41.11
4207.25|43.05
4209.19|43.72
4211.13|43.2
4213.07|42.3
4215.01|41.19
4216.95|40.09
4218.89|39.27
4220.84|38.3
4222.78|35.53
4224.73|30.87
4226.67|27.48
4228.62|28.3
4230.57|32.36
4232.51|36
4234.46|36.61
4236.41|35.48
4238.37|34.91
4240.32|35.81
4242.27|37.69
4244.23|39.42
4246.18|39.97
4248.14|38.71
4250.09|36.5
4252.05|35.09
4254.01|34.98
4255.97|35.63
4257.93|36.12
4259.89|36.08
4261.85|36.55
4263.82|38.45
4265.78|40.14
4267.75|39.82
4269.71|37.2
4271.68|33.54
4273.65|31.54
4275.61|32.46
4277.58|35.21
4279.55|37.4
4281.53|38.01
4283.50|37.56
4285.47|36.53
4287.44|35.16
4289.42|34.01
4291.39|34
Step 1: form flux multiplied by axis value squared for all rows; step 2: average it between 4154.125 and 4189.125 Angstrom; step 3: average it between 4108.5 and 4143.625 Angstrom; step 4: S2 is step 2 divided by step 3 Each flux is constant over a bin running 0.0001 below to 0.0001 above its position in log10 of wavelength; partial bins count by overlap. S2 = 1.02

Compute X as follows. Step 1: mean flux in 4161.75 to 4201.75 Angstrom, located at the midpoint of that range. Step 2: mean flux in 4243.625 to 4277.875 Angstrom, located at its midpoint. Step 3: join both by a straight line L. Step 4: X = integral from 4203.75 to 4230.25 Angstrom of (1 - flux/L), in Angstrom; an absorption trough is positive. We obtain 0.5 Angstrom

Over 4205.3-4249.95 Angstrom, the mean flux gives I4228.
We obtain 37.3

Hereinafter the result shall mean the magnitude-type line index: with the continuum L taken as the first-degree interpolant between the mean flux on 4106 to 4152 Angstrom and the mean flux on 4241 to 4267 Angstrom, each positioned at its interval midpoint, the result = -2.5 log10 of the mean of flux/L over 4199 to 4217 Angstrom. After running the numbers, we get -0.07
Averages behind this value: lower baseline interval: 40.3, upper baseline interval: 37.3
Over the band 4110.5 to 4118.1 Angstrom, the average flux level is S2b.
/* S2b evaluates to 42.1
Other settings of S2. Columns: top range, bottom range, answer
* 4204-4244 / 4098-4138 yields 0.98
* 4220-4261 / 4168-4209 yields 0.91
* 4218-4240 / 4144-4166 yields 0.85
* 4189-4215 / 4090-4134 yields 1.06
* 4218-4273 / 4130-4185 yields 0.94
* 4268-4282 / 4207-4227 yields 0.93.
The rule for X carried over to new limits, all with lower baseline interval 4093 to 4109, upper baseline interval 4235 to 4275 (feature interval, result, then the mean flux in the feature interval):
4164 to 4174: -0.8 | 40.4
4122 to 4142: -1.2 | 40.2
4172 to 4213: -3.1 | 40.1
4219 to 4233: 1.5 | 33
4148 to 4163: -1.6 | 41.7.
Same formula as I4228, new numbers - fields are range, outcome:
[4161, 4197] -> 40.5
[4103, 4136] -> 40.5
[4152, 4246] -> 39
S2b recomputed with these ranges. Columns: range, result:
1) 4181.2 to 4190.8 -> 39.8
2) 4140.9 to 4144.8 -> 37.4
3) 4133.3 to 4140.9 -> 39.7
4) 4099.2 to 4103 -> 36.6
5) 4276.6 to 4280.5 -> 36.3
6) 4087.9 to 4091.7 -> 45.3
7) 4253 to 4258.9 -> 35.6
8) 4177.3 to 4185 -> 40.2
